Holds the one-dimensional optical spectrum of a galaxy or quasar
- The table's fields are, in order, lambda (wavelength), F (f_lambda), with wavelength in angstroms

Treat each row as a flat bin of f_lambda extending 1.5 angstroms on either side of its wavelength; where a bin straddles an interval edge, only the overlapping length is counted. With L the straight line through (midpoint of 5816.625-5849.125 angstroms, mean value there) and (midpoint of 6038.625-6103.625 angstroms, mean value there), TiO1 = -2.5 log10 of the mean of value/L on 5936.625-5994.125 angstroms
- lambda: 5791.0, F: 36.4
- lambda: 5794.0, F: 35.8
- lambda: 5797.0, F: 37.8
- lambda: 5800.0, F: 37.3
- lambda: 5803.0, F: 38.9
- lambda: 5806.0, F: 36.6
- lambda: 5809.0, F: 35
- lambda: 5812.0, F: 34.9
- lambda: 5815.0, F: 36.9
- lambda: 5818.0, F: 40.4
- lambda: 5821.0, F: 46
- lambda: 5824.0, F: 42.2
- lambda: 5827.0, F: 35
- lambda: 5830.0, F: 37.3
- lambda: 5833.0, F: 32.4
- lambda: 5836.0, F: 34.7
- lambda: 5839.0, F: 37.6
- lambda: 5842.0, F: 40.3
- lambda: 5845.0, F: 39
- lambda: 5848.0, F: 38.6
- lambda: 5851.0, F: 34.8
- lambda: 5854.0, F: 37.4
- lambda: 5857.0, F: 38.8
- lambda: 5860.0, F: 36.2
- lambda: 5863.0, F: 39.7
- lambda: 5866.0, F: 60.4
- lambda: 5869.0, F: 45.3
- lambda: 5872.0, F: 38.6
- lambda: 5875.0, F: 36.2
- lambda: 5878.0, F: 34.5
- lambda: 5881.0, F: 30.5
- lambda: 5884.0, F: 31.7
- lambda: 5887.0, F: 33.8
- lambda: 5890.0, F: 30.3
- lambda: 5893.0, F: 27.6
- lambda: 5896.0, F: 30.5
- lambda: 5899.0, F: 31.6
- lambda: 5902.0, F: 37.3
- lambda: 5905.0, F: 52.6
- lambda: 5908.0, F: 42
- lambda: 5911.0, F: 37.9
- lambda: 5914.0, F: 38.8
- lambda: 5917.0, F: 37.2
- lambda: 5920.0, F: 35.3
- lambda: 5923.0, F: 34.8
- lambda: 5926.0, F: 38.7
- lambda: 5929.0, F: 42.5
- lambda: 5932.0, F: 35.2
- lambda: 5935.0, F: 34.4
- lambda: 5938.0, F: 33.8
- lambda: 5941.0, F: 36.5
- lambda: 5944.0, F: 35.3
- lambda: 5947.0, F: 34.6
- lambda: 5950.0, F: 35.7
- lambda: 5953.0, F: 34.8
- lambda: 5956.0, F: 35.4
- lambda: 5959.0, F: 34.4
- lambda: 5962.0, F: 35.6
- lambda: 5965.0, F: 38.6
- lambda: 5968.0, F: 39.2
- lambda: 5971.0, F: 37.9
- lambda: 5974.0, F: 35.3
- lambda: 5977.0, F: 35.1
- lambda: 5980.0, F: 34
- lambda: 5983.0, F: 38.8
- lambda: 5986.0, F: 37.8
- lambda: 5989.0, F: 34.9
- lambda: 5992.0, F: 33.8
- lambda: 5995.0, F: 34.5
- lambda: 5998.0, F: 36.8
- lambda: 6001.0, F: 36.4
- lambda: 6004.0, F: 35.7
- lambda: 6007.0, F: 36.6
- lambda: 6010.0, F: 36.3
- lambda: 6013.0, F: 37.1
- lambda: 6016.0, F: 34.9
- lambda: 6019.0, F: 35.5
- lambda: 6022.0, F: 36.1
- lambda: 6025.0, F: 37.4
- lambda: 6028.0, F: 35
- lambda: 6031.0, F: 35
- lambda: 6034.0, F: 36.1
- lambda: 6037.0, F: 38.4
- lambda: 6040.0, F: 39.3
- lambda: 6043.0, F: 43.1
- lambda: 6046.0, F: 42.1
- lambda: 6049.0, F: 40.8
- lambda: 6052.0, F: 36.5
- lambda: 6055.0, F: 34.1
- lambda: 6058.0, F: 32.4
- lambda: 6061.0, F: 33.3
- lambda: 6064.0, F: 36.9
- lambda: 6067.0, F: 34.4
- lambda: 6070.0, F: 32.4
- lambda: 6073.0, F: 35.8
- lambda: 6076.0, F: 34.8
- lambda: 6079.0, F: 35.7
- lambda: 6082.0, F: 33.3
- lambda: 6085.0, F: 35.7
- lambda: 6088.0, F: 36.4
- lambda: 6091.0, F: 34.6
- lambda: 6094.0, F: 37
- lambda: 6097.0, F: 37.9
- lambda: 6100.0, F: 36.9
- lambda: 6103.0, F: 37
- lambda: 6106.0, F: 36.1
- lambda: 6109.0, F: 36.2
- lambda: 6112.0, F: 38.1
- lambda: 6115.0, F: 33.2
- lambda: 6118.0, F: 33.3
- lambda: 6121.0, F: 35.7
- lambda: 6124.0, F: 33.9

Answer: 0.04 mag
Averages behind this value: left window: 38.5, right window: 36.4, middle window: 35.9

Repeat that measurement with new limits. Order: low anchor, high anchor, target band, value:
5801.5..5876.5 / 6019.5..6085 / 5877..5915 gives 0.09 mag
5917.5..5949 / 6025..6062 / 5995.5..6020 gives 0.02 mag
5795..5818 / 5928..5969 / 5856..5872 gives -0.19 mag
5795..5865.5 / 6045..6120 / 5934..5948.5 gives 0.06 mag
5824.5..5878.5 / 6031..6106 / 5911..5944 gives 0.04 mag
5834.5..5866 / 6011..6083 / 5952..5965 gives 0.06 mag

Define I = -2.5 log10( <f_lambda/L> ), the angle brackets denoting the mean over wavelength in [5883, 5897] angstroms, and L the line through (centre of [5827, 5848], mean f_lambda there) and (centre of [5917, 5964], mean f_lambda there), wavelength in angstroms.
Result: 0.18 mag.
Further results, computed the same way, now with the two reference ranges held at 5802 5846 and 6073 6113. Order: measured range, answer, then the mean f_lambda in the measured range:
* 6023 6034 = 0.019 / 35.9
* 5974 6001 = 0.031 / 35.7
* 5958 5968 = 0.005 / 36.7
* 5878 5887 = 0.166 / 32.1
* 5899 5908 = -0.135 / 42.2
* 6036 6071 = -0.020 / 37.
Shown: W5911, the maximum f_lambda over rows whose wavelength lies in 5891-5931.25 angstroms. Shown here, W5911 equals 52.6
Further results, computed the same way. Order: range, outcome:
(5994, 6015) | 37.1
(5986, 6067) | 43.1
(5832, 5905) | 60.4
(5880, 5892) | 33.8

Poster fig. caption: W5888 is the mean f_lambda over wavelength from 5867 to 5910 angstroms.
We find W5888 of 36.2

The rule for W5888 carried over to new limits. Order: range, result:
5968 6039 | 36.1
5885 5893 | 31.2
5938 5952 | 35.3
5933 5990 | 35.9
